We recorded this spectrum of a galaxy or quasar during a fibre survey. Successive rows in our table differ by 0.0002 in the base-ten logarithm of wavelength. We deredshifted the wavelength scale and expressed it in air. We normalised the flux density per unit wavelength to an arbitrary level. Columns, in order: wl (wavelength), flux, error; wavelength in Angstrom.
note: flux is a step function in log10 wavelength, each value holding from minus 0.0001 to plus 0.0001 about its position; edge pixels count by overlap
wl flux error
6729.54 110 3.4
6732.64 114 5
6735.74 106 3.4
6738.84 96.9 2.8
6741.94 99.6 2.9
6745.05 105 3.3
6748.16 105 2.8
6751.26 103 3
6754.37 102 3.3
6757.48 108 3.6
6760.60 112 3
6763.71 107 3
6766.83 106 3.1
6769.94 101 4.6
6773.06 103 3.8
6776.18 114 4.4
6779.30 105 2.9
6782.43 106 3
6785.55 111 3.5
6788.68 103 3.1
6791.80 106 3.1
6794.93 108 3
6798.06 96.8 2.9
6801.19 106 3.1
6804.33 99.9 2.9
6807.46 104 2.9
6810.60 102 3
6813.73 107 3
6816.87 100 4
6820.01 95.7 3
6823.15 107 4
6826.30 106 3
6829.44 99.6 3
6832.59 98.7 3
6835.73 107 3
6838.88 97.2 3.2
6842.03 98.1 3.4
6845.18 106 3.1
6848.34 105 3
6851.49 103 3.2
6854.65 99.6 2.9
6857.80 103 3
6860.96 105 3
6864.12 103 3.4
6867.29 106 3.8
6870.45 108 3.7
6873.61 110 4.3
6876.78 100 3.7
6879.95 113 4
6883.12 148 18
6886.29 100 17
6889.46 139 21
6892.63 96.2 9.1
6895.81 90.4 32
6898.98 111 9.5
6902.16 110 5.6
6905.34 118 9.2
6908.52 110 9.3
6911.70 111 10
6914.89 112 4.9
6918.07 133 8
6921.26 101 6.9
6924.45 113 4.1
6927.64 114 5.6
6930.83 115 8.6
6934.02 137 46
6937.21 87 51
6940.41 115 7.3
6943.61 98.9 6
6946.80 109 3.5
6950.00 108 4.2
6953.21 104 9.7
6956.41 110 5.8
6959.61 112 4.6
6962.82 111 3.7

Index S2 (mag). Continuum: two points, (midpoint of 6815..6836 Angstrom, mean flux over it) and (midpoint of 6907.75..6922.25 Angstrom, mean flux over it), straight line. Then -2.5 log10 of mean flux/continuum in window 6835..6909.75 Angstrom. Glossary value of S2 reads 0.005 mag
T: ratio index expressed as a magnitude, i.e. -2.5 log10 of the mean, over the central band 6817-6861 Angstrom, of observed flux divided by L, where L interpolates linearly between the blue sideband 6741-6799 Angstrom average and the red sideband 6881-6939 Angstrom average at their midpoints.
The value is 0.077 mag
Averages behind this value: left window 105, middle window 102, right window 114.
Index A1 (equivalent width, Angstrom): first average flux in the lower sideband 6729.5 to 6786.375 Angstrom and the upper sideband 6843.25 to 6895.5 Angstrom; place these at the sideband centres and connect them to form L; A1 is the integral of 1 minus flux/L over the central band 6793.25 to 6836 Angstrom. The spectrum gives 1.85 Angstrom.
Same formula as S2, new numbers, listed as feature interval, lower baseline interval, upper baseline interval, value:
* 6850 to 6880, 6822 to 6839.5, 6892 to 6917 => 0.01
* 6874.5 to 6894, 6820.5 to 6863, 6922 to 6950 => -0.10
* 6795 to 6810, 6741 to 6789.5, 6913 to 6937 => 0.06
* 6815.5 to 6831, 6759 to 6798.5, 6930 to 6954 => 0.06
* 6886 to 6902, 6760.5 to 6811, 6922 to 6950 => 0.01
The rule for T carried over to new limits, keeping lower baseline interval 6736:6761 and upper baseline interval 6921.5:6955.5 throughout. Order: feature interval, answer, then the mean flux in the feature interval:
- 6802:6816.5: 0.026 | 103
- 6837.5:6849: 0.056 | 101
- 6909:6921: -0.067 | 116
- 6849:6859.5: 0.050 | 102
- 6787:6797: -0.002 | 105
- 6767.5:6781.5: -0.013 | 106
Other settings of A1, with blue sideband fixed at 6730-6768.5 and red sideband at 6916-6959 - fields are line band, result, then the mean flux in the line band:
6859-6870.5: 0.4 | 105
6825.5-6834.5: 0.6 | 101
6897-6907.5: -0.2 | 112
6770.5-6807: 0.5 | 105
